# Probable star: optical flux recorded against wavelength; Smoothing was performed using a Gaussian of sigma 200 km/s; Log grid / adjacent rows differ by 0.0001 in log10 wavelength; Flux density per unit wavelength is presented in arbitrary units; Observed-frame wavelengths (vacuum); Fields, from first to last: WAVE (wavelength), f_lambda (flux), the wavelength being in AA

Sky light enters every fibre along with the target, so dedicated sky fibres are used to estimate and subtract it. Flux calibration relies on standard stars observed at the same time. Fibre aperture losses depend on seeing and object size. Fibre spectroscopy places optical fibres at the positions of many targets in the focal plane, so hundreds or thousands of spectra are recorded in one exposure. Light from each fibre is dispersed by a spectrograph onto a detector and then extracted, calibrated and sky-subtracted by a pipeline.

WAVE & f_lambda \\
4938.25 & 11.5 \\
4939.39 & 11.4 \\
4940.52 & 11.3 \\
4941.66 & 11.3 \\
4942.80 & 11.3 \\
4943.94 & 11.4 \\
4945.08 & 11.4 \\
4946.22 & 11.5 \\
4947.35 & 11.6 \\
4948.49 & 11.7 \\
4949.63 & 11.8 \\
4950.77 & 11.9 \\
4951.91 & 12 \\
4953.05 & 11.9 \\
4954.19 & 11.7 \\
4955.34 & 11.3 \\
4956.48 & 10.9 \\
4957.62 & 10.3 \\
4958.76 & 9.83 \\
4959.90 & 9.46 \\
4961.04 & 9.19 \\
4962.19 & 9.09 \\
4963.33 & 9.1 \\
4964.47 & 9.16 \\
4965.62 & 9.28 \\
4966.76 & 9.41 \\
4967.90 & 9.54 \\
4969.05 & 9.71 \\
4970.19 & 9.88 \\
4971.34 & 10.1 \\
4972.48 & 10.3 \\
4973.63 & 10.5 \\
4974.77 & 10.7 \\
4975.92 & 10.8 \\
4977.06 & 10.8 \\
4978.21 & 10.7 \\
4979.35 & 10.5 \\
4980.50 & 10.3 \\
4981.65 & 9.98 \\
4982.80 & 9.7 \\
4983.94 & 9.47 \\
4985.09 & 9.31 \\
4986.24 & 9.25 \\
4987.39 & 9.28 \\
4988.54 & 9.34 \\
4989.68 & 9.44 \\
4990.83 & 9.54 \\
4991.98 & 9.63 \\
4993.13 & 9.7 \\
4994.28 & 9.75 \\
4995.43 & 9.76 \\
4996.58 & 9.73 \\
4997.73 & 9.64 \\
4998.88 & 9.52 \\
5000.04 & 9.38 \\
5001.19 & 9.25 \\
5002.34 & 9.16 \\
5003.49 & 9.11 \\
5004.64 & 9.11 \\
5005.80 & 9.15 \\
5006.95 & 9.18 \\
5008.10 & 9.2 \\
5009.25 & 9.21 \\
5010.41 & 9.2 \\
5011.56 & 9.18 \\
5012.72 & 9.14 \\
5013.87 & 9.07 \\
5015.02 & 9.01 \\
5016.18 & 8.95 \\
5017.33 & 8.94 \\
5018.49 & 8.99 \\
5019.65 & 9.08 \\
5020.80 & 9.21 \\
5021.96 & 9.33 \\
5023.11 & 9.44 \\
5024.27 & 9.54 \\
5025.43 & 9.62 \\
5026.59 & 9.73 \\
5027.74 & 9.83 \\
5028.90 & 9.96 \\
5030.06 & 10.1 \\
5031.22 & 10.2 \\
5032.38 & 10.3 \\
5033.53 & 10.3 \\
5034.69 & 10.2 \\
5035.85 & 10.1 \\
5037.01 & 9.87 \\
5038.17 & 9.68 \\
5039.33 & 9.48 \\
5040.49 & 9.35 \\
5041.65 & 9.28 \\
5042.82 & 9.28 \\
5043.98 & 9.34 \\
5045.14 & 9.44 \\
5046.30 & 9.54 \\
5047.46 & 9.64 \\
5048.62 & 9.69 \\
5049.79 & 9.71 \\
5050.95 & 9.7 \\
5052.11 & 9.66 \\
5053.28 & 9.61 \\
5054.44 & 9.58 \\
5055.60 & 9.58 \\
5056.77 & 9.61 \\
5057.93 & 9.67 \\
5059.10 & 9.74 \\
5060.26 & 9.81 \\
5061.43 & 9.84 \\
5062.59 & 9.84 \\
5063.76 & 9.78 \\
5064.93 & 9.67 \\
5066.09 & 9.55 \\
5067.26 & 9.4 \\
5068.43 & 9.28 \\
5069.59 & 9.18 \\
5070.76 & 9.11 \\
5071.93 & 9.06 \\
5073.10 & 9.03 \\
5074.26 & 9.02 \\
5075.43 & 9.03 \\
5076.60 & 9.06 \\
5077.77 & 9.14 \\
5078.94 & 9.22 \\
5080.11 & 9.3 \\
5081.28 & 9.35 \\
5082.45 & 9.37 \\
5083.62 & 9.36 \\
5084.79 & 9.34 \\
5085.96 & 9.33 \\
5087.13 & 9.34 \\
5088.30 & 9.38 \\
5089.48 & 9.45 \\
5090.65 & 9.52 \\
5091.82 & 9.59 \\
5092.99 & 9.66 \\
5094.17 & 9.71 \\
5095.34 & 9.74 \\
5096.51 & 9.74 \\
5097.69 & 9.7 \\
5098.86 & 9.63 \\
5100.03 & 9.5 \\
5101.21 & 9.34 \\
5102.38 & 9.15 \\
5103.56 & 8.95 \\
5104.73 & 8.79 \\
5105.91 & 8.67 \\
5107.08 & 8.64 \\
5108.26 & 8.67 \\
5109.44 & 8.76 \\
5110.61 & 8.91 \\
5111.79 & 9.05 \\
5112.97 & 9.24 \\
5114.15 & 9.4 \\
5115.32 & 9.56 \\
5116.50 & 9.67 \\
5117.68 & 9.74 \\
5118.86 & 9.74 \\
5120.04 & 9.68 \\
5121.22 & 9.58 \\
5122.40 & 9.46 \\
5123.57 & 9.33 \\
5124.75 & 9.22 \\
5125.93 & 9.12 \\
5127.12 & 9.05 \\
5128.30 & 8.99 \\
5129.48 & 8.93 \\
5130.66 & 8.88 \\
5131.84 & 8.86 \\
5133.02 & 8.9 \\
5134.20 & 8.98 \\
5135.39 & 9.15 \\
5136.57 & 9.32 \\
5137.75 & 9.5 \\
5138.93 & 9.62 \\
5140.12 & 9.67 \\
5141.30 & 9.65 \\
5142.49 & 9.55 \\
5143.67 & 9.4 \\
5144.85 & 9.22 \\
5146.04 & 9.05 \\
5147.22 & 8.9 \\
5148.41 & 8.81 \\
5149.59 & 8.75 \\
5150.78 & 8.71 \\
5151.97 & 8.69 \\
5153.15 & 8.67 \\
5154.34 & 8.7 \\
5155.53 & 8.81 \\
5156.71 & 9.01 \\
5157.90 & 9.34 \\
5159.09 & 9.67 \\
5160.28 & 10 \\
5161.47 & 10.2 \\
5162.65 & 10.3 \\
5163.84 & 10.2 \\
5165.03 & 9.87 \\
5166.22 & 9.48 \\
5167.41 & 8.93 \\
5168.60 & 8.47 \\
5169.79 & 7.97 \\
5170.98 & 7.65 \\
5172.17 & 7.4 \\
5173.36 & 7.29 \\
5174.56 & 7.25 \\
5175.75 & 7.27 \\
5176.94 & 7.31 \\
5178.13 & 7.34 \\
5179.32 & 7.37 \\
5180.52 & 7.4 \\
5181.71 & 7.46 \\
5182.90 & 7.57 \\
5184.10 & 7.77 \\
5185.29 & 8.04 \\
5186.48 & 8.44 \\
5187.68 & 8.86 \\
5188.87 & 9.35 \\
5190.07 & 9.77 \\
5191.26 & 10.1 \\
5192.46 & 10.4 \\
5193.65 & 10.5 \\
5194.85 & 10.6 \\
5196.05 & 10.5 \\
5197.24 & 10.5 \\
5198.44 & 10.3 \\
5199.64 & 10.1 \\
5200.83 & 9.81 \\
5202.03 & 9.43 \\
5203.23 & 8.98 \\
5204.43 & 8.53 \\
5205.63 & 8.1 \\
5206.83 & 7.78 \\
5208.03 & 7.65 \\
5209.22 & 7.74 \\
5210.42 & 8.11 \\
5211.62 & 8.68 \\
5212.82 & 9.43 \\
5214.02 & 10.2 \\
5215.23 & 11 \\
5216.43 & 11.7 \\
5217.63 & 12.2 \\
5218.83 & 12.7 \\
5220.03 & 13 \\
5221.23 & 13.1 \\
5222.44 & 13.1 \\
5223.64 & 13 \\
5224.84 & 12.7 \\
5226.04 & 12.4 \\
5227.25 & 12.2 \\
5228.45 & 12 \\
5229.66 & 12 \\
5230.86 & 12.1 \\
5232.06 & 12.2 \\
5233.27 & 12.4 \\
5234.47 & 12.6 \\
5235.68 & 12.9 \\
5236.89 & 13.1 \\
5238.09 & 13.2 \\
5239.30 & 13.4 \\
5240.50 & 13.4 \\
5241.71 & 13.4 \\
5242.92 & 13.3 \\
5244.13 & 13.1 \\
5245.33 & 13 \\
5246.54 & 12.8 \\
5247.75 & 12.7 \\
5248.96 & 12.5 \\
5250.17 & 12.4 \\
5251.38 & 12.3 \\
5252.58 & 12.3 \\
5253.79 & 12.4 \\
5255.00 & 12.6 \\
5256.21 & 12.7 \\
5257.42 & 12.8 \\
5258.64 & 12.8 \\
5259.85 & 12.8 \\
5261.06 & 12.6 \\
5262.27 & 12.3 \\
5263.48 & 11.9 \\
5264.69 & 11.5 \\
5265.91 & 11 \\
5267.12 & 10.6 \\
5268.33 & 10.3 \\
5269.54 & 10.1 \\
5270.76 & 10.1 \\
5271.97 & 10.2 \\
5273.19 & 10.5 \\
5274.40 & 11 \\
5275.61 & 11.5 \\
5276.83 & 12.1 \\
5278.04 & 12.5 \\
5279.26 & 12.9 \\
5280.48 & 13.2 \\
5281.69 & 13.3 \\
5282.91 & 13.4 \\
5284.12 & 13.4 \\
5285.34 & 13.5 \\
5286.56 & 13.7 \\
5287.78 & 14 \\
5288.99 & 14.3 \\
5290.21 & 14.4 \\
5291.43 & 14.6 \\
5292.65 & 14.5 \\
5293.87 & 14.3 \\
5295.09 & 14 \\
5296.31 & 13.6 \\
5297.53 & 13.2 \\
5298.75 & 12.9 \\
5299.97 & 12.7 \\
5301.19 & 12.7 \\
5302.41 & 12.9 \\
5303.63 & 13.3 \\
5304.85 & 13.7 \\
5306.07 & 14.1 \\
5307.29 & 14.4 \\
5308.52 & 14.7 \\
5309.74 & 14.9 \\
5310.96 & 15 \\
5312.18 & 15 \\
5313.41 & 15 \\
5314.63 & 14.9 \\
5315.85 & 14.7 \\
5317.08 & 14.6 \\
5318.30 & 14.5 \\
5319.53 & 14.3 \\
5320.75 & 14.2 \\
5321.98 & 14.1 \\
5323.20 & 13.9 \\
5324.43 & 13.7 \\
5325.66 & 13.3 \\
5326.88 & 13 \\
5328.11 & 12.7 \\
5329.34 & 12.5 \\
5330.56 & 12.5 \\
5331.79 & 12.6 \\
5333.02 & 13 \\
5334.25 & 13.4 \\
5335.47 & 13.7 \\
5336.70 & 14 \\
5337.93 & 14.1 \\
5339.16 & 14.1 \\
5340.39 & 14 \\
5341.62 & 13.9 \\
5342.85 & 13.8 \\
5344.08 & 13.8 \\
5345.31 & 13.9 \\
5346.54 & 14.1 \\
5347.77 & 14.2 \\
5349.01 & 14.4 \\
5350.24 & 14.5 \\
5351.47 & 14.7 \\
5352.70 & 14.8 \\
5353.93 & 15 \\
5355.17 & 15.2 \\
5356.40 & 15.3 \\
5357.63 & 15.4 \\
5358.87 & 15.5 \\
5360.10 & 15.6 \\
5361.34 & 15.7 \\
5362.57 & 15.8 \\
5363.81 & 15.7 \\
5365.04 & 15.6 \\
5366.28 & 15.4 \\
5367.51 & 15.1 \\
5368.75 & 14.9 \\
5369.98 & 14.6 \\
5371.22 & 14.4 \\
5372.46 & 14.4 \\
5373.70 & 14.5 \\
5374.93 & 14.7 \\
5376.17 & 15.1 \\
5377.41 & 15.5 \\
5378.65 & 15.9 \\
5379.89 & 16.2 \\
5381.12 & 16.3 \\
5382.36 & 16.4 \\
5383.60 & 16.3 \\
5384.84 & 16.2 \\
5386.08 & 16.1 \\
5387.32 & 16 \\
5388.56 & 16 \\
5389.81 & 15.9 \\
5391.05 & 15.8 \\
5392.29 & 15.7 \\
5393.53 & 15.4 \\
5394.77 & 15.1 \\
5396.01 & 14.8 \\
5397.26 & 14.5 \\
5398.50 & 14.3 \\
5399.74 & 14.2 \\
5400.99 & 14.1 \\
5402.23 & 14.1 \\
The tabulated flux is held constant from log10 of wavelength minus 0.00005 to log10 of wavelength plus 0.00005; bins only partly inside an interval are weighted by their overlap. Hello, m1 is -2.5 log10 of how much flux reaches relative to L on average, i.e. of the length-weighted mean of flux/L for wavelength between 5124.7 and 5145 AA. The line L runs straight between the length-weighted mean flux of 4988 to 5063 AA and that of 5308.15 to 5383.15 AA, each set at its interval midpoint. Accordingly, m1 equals 0.21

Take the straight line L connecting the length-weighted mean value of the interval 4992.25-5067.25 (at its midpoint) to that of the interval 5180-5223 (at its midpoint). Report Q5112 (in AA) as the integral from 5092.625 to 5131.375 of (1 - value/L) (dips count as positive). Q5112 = 1.4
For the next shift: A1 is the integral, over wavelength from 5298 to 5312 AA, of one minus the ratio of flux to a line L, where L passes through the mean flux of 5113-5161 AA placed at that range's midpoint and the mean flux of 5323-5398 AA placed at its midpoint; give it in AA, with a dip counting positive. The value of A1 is -0.4 AA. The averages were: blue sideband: 9.23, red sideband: 14.7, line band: 13.8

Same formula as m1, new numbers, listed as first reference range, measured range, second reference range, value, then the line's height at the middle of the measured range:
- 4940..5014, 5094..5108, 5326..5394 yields 0.242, 11.6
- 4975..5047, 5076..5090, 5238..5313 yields 0.130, 10.5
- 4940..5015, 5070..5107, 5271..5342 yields 0.204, 11.2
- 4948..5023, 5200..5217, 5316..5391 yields 0.367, 12.7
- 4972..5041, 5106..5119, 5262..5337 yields 0.189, 10.9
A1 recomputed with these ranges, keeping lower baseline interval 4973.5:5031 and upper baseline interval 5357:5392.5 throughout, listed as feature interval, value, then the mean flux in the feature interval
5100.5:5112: 2.4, 8.89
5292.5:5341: 2.6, 13.8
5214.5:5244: 1.3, 12.6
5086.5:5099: 1.6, 9.58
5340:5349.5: 0.7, 14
